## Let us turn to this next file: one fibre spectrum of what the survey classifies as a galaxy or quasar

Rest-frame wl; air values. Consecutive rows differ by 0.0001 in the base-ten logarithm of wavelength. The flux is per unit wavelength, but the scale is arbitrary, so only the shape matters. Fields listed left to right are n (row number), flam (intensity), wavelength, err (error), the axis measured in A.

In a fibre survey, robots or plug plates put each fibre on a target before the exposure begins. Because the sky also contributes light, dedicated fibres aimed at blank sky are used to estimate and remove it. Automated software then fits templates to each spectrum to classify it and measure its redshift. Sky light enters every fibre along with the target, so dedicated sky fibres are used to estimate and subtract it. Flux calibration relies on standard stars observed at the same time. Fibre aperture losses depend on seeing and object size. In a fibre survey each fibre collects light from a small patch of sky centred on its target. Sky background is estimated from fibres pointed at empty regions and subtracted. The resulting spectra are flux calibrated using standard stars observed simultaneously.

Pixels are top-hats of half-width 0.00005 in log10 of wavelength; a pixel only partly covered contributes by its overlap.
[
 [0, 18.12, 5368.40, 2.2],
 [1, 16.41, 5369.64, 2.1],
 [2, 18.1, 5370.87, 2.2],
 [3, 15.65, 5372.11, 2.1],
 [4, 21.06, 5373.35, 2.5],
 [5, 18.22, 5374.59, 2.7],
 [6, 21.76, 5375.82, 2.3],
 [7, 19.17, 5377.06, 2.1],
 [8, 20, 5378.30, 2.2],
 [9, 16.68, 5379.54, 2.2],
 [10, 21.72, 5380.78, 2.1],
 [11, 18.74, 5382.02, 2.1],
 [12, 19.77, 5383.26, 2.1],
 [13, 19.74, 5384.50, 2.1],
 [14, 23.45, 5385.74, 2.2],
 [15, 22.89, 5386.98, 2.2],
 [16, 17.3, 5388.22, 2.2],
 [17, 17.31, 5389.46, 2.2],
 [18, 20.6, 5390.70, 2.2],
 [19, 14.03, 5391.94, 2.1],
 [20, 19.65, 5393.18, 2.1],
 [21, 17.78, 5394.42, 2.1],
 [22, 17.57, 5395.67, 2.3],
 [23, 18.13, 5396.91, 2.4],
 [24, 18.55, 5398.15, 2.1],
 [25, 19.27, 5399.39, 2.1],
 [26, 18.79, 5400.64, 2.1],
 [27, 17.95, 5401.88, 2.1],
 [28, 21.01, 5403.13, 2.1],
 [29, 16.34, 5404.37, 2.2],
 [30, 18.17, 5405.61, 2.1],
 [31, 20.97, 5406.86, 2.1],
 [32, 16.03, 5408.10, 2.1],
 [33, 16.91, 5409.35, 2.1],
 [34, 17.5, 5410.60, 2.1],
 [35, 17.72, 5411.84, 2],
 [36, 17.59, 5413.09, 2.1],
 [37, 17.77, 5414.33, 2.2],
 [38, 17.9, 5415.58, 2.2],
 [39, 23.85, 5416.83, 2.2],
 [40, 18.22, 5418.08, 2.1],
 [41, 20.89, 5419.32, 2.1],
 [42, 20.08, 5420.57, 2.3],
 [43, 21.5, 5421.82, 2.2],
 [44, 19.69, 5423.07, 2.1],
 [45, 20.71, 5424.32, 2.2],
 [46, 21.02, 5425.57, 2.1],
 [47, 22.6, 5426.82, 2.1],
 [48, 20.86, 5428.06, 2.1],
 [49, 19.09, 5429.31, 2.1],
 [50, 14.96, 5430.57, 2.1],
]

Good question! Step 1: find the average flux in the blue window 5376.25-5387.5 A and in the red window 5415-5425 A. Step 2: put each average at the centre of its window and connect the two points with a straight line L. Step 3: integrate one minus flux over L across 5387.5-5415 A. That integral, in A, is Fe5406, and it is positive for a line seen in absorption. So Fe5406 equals 3.0 A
